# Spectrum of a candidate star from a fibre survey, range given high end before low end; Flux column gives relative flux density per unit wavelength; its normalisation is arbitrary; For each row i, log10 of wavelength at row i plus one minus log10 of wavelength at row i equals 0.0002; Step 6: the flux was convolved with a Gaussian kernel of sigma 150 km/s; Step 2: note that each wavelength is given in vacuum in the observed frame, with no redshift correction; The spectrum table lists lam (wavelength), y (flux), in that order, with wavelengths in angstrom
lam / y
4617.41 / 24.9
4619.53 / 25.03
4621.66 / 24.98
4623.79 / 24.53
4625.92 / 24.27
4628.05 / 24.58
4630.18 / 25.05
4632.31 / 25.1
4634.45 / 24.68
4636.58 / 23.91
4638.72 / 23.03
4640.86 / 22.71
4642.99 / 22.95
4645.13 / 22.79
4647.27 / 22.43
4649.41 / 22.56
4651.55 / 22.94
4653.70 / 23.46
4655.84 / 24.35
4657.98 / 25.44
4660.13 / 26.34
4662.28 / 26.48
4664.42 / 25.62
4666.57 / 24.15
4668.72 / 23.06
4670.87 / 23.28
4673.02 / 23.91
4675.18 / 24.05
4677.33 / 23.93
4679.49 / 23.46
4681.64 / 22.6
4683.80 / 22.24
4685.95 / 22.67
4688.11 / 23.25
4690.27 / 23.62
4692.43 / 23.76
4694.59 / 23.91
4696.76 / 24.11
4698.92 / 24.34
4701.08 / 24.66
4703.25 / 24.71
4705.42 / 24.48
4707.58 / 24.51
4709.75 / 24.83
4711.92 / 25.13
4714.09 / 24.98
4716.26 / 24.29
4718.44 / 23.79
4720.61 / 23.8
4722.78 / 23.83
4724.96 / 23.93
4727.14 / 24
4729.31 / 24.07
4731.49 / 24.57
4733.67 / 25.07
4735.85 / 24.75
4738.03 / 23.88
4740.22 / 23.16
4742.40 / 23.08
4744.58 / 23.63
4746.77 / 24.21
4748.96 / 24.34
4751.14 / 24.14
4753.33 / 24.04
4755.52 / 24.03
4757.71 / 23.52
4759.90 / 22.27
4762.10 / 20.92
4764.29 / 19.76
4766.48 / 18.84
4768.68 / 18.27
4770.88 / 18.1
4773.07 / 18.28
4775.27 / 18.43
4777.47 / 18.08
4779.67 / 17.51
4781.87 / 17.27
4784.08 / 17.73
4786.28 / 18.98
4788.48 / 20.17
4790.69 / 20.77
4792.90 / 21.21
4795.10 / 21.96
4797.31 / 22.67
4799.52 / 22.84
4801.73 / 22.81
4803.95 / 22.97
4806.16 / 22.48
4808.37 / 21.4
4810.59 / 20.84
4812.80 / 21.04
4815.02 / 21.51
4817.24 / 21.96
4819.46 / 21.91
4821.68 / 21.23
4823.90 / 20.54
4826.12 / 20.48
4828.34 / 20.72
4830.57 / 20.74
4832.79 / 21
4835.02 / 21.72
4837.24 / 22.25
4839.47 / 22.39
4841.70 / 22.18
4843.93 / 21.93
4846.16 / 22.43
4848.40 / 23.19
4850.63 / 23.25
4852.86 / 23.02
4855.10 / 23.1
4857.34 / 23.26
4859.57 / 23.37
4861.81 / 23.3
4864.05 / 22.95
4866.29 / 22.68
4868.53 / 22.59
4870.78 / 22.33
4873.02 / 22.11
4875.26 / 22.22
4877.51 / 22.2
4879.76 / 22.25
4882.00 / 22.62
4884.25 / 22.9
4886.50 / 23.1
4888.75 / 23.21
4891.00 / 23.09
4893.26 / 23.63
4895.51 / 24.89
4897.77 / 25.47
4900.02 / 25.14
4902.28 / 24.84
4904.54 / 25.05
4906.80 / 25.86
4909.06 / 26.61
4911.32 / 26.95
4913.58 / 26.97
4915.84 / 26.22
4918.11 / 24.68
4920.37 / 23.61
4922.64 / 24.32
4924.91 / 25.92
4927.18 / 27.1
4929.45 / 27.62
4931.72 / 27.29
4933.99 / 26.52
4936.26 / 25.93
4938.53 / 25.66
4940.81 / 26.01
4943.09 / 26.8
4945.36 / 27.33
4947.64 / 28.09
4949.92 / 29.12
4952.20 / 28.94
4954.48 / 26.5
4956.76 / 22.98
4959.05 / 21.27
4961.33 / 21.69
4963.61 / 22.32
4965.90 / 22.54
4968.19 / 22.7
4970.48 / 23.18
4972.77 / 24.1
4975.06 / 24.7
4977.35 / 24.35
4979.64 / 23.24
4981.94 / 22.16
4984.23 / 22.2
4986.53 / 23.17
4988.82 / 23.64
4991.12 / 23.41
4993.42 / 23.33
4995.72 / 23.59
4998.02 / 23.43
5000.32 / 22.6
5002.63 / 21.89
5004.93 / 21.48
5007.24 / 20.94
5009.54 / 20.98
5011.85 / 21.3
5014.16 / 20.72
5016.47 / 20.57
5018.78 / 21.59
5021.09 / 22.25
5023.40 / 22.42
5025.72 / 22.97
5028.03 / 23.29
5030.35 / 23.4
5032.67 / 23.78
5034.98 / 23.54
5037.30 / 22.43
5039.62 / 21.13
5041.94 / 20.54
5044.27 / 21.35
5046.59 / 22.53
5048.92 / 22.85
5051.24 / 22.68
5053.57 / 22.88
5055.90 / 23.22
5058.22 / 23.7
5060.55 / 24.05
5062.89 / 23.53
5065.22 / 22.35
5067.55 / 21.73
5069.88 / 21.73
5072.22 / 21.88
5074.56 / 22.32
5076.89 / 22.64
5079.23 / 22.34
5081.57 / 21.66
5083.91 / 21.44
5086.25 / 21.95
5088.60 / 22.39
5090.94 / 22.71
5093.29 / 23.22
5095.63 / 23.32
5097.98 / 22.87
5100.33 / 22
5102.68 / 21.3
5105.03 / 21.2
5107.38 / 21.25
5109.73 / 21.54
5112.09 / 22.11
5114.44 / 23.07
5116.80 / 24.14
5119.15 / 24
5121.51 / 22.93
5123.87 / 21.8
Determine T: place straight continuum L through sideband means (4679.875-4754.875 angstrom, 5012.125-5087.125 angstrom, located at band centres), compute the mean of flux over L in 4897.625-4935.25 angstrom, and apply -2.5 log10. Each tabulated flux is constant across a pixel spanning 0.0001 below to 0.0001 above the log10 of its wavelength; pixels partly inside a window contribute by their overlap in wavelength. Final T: -0.129 mag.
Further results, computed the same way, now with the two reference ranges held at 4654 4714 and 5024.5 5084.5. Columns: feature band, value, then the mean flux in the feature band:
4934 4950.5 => -0.17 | 26.9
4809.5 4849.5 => 0.10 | 21.6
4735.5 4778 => 0.10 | 21.8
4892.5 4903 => -0.07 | 24.8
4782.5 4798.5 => 0.16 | 20.4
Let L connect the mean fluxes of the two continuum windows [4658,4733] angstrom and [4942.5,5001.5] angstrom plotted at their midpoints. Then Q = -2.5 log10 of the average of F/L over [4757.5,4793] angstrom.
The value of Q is 0.245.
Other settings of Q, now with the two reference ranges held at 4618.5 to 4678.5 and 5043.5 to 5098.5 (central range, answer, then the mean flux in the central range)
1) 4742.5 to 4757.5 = -0.01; 24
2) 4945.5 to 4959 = -0.16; 26.7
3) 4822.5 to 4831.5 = 0.14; 20.6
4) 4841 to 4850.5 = 0.04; 22.5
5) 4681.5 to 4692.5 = 0.05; 23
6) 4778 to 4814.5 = 0.14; 20.8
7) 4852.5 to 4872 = 0.02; 22.9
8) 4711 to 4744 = -0.01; 24.1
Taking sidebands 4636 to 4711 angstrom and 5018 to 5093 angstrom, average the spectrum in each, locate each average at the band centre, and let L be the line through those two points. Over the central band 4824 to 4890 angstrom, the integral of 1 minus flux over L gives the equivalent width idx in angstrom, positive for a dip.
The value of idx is 2.3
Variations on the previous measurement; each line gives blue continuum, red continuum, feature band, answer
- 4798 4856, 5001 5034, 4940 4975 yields -4.6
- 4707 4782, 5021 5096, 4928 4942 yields -2.5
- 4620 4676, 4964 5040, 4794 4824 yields 2.0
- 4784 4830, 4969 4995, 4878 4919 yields -4.0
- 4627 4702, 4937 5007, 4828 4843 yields 1.5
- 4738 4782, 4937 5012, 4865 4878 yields 0.1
